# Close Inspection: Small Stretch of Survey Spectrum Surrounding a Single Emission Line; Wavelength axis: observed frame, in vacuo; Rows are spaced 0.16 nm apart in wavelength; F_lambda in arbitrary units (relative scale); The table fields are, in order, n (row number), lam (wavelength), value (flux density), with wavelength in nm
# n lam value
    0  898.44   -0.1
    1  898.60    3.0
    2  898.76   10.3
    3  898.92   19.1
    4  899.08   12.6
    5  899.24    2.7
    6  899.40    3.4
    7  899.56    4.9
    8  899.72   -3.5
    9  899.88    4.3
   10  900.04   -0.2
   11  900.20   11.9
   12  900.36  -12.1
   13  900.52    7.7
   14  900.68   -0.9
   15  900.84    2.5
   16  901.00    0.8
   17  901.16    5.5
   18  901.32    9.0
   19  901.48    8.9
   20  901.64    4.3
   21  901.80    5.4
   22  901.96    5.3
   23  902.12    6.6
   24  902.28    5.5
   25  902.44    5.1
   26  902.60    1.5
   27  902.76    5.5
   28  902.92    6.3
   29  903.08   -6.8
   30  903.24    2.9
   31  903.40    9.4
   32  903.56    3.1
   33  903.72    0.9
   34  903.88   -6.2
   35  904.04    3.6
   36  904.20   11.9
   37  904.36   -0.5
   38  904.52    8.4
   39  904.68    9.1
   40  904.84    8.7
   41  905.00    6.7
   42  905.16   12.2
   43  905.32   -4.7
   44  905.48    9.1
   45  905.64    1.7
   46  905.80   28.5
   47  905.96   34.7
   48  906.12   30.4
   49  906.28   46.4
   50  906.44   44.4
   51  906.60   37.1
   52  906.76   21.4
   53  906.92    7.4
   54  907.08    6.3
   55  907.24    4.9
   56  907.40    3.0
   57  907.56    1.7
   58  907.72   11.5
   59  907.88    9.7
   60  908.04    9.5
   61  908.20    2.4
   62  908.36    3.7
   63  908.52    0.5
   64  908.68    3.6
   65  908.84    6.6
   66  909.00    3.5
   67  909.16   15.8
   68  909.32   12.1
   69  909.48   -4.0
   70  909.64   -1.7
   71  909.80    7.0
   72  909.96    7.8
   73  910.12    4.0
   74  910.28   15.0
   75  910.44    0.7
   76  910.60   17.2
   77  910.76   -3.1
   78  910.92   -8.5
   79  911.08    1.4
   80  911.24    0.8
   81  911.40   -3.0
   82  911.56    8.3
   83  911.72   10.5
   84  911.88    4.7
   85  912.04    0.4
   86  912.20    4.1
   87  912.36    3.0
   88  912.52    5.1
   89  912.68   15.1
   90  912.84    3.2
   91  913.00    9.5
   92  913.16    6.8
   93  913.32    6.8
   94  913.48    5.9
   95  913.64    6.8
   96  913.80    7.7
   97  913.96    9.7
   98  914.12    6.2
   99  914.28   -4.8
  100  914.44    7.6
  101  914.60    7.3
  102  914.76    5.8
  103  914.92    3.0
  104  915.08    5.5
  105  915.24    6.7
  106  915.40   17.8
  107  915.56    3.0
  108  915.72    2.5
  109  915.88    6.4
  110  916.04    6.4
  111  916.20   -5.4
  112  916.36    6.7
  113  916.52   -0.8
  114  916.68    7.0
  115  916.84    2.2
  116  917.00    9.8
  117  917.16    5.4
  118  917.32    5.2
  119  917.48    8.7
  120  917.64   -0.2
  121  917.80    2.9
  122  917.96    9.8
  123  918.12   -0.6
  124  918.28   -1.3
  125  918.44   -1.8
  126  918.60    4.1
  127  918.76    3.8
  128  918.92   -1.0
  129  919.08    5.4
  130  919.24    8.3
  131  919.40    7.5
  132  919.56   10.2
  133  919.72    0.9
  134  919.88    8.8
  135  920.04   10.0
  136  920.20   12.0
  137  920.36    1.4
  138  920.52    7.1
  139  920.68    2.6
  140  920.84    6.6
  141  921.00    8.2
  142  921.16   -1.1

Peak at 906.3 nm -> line [O III]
